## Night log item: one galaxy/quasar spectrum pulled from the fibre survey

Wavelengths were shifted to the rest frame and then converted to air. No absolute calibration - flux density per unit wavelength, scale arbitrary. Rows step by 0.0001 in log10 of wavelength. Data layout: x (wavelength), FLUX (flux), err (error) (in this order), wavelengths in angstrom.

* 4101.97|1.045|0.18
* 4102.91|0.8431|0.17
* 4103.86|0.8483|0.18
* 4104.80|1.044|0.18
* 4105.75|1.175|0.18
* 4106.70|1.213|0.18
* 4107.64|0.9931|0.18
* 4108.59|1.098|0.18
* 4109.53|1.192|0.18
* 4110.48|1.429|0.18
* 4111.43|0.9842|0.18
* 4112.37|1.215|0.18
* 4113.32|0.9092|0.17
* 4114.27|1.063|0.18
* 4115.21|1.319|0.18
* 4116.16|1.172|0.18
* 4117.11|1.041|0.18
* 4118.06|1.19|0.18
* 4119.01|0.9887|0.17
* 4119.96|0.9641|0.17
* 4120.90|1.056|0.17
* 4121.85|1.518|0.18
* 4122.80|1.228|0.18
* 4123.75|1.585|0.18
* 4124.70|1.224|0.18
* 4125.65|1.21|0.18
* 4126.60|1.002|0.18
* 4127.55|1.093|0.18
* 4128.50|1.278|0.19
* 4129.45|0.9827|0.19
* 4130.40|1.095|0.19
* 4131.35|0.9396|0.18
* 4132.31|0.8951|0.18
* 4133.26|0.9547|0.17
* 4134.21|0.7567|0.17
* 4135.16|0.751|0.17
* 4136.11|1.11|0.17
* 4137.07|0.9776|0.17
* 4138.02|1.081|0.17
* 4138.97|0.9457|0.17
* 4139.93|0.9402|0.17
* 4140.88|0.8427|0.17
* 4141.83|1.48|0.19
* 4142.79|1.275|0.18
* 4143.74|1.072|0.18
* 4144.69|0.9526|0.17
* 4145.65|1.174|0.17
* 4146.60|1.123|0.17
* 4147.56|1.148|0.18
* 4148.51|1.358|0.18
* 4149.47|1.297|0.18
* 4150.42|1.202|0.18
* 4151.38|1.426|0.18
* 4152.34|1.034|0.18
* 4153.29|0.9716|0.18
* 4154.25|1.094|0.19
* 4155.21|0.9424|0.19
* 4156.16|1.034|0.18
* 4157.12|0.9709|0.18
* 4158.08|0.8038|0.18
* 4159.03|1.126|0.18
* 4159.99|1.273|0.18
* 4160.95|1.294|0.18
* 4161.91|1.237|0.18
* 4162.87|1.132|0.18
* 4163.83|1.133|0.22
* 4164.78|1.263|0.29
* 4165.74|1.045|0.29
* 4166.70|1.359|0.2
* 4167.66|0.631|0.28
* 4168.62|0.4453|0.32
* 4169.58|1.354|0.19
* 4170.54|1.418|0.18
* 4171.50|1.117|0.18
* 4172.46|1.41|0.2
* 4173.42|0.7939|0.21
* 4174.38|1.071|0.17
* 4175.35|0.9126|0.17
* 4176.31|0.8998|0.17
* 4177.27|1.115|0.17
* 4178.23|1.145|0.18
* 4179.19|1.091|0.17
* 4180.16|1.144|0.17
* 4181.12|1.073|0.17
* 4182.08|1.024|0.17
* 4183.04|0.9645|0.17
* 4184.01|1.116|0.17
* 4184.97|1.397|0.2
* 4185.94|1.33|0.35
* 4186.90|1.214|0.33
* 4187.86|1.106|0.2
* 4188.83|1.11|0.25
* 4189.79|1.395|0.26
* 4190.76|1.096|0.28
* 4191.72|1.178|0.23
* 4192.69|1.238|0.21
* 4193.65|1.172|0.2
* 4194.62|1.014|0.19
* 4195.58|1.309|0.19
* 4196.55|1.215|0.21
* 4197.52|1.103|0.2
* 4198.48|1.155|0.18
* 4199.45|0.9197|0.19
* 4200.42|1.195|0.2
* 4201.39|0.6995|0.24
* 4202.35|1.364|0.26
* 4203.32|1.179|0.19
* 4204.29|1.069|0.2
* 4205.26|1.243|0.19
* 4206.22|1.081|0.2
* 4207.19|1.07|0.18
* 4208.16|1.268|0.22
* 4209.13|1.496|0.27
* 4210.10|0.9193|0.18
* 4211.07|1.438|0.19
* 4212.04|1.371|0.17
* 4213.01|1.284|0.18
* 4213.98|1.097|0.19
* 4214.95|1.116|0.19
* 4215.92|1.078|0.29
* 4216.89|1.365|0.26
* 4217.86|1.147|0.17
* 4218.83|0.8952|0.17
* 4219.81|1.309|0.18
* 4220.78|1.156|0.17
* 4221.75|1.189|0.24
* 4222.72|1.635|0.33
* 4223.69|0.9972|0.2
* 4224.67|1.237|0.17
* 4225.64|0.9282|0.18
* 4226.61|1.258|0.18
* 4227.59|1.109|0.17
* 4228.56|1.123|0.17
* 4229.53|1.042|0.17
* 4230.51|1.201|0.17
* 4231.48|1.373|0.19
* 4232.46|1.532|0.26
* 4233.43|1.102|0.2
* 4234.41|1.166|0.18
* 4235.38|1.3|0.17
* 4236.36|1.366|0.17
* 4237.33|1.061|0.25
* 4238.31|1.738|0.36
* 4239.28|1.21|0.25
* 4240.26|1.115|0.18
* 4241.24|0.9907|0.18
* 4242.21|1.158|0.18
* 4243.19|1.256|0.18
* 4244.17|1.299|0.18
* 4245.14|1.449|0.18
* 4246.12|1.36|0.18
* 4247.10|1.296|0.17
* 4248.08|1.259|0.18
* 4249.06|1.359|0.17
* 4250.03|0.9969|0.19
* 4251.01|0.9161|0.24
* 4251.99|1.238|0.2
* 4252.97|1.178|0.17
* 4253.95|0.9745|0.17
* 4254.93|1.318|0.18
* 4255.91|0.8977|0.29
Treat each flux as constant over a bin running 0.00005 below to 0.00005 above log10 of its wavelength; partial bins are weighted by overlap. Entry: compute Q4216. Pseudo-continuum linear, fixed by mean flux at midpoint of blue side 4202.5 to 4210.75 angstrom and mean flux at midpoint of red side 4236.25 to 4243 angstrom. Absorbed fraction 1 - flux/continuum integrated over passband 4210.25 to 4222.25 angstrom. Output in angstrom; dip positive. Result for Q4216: 0.0 angstrom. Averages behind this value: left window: 1.18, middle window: 1.2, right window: 1.23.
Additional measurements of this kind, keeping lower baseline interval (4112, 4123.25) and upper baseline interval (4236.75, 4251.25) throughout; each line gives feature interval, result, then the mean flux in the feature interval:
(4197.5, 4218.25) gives 0.7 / 1.17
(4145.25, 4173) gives 0.9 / 1.13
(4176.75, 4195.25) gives 0.6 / 1.16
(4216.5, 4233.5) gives 0.3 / 1.2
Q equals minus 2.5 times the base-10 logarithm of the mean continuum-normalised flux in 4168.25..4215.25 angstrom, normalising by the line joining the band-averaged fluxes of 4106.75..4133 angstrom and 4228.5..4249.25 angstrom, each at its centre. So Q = 0.06 mag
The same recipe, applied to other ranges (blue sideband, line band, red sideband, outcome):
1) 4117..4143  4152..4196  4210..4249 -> 0.04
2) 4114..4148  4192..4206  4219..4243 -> 0.04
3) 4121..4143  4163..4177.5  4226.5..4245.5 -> 0.08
